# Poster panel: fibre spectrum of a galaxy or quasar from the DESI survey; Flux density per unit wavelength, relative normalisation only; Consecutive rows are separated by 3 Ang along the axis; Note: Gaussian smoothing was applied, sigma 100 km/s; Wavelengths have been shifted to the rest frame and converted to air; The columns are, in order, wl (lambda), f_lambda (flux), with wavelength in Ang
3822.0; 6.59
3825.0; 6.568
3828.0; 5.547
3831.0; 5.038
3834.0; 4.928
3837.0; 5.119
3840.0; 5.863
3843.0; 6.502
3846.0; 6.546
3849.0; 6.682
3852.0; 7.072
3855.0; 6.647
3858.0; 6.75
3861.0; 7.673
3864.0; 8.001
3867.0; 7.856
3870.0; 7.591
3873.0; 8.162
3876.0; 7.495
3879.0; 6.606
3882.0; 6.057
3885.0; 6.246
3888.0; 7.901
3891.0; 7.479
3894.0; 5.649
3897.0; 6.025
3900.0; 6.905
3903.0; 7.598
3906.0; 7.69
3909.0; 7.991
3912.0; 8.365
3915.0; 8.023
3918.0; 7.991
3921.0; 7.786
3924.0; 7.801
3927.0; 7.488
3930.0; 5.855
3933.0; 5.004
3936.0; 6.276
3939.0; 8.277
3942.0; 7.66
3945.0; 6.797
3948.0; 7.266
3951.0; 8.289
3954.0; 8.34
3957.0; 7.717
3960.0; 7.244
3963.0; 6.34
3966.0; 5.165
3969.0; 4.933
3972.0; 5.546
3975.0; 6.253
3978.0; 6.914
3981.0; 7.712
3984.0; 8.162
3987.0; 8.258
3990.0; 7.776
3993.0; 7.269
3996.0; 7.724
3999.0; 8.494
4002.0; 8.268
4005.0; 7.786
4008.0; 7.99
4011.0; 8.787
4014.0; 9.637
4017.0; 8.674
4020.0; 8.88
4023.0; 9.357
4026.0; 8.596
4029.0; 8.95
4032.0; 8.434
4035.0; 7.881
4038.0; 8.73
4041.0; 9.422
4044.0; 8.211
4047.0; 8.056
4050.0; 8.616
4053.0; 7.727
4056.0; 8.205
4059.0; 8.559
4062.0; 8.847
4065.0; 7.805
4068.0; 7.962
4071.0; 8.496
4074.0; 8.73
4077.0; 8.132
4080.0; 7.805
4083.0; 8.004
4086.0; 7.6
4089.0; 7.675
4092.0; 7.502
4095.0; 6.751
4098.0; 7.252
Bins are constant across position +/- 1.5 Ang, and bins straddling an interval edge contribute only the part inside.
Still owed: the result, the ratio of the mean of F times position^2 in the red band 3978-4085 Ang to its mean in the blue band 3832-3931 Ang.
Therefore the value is 1.27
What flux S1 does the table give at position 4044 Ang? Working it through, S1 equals 8.211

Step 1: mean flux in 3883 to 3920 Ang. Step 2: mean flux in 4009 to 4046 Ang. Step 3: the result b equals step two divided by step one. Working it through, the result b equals 1.2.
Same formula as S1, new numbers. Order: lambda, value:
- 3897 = 6.025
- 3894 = 5.649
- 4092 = 7.502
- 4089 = 7.675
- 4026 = 8.596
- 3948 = 7.266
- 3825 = 6.568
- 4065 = 7.805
